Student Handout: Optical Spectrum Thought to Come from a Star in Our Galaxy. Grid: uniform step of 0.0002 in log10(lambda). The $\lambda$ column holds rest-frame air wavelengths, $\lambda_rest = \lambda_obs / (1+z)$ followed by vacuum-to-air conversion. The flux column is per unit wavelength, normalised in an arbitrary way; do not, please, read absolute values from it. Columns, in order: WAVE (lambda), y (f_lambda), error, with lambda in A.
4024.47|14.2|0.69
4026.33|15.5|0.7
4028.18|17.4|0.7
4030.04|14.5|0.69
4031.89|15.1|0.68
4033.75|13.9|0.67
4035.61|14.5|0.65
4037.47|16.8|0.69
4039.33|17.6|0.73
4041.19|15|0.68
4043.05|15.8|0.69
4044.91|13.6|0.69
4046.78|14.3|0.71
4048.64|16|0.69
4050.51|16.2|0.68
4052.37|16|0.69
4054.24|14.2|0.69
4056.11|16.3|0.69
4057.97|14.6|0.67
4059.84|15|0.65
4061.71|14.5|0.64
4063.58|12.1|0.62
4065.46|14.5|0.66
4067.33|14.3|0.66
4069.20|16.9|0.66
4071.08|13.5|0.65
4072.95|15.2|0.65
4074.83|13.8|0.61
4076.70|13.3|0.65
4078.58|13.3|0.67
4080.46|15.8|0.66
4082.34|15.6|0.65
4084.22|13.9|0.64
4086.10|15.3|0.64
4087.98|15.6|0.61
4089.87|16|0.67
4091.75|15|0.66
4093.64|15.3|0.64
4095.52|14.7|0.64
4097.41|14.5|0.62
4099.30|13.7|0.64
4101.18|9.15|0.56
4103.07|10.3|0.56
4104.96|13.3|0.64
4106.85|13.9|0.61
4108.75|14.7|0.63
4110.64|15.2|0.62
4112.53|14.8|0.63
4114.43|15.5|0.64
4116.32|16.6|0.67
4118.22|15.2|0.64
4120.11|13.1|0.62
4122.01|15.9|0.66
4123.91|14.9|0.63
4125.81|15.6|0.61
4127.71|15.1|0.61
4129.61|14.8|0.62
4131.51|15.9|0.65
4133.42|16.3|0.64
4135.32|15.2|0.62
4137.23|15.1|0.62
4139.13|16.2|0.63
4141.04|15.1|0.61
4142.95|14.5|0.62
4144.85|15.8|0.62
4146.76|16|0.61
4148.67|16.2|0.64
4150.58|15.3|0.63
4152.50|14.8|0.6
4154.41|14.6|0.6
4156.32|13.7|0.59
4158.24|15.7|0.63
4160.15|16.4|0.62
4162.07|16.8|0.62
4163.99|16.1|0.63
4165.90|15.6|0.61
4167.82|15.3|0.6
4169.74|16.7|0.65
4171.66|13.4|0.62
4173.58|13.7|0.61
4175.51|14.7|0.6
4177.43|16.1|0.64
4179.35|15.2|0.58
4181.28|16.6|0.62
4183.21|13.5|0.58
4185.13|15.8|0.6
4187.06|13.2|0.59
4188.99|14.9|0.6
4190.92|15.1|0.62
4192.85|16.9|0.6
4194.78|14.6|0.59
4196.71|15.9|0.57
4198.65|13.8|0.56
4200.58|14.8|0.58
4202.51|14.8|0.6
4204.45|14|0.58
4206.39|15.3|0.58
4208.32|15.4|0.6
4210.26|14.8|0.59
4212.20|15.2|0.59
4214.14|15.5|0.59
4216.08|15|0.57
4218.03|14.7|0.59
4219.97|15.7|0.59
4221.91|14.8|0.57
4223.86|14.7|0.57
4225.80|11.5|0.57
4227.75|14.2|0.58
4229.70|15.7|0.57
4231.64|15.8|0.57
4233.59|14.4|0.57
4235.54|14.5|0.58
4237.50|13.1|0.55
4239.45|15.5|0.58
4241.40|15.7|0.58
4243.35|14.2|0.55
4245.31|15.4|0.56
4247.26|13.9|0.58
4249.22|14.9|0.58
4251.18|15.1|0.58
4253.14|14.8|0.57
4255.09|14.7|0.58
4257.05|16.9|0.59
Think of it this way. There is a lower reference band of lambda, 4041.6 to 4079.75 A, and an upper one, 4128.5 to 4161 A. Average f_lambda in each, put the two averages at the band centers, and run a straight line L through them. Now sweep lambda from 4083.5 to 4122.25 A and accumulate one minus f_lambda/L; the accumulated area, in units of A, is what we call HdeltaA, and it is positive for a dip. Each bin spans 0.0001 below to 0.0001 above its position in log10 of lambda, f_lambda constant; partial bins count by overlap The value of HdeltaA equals 1.8 A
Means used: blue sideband 14.7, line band 14.3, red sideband 15.4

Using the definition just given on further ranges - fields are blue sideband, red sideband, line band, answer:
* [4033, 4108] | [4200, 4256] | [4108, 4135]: -1.15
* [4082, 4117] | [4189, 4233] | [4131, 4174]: -2.40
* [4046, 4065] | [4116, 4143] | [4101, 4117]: 1.37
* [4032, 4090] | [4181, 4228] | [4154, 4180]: -0.80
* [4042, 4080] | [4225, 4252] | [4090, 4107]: 1.45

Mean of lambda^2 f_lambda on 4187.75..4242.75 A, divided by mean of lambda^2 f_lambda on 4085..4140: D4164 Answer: 1.06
